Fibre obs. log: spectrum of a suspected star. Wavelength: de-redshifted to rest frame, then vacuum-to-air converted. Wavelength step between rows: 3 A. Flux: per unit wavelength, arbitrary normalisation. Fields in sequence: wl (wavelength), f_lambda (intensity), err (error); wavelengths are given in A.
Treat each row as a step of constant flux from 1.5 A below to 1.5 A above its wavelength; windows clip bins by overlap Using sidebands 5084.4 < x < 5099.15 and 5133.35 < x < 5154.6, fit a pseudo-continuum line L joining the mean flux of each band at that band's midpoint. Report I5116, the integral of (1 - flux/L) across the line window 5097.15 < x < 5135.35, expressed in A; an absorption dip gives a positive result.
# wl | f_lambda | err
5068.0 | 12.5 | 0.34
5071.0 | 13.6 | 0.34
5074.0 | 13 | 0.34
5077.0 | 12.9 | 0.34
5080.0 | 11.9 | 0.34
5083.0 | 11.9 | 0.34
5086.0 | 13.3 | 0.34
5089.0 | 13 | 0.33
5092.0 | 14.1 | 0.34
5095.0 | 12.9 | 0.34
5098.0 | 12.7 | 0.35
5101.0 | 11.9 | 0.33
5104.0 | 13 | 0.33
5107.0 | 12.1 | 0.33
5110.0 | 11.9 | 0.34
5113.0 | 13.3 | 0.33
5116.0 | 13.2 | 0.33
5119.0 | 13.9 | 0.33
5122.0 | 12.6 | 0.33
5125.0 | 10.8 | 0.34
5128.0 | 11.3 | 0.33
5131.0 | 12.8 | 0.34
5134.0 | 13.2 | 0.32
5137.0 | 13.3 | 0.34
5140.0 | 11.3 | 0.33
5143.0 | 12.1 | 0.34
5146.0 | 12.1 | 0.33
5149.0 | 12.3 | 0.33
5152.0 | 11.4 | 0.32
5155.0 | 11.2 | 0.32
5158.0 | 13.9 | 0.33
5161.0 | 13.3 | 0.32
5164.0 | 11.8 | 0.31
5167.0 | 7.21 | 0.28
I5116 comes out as 0.6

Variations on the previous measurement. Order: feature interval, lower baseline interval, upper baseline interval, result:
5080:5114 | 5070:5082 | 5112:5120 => 1.1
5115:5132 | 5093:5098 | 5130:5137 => 0.8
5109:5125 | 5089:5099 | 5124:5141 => -0.3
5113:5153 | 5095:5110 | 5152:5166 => -0.2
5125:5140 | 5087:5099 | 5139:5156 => -0.2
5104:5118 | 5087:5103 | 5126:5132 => -0.3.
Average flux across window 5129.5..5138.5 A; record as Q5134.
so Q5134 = 13.1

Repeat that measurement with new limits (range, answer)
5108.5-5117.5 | 12.8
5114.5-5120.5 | 13.5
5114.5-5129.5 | 12.4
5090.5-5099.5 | 13.2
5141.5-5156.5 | 11.8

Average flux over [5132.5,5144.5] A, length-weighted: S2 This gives 12.5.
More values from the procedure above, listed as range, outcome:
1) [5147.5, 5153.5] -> 11.9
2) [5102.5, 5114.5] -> 12.6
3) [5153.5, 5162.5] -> 12.8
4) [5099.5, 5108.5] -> 12.3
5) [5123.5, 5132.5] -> 11.6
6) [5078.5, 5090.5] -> 12.5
